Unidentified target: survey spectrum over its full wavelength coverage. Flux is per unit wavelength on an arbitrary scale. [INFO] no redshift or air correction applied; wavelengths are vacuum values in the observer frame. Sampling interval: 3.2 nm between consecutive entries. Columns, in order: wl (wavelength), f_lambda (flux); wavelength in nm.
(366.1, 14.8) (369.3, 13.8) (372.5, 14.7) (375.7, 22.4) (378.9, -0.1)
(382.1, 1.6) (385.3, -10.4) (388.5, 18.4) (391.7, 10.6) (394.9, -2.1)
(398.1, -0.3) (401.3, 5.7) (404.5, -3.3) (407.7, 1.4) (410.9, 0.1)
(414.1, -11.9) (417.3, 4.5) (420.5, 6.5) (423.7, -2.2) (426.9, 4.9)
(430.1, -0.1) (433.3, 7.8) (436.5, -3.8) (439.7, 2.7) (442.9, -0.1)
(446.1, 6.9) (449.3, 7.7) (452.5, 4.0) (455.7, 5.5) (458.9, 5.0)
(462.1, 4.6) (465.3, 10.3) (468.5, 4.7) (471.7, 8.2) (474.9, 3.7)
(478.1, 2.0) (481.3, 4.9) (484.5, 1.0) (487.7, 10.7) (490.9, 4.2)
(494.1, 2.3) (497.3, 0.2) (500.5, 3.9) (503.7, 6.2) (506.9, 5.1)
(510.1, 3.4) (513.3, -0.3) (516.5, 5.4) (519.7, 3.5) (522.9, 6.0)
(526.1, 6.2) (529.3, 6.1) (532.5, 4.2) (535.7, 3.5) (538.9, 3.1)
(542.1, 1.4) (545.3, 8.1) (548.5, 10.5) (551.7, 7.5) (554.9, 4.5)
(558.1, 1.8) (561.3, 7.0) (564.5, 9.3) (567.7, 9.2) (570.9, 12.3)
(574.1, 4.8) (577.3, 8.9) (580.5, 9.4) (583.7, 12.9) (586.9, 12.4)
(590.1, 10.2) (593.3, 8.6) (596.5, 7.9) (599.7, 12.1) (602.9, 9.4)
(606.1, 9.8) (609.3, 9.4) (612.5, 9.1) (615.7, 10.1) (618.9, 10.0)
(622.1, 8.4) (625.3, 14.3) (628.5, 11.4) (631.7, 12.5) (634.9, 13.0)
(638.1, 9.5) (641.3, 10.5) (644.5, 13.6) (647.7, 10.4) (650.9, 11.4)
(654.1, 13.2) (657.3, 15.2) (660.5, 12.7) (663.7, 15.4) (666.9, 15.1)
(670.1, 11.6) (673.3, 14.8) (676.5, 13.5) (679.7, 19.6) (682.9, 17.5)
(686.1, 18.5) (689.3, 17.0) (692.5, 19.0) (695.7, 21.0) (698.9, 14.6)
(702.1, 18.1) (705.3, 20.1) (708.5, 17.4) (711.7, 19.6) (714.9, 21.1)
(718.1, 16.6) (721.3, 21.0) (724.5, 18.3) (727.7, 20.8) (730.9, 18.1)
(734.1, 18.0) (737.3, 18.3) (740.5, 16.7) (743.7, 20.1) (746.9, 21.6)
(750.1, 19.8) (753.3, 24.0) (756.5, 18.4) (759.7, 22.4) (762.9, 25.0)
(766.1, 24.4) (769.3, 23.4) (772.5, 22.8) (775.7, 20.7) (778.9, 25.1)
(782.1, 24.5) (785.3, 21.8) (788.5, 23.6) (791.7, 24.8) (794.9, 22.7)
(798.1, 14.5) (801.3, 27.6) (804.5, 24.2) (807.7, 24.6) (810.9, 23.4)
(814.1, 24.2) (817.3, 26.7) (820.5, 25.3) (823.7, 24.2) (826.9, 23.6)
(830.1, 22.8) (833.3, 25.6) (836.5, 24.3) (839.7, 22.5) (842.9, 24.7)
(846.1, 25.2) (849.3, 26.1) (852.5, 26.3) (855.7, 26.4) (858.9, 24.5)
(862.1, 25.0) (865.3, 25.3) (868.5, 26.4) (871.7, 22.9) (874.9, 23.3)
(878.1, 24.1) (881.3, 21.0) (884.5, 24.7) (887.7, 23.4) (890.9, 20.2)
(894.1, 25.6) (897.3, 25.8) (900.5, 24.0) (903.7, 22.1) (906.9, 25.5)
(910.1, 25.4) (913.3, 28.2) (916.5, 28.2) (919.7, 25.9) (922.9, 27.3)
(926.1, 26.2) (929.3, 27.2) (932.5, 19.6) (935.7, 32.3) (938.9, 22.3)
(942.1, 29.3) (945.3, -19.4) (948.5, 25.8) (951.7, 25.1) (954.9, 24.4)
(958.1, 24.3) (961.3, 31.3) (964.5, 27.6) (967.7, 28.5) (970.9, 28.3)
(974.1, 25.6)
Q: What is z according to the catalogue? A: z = 0.70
